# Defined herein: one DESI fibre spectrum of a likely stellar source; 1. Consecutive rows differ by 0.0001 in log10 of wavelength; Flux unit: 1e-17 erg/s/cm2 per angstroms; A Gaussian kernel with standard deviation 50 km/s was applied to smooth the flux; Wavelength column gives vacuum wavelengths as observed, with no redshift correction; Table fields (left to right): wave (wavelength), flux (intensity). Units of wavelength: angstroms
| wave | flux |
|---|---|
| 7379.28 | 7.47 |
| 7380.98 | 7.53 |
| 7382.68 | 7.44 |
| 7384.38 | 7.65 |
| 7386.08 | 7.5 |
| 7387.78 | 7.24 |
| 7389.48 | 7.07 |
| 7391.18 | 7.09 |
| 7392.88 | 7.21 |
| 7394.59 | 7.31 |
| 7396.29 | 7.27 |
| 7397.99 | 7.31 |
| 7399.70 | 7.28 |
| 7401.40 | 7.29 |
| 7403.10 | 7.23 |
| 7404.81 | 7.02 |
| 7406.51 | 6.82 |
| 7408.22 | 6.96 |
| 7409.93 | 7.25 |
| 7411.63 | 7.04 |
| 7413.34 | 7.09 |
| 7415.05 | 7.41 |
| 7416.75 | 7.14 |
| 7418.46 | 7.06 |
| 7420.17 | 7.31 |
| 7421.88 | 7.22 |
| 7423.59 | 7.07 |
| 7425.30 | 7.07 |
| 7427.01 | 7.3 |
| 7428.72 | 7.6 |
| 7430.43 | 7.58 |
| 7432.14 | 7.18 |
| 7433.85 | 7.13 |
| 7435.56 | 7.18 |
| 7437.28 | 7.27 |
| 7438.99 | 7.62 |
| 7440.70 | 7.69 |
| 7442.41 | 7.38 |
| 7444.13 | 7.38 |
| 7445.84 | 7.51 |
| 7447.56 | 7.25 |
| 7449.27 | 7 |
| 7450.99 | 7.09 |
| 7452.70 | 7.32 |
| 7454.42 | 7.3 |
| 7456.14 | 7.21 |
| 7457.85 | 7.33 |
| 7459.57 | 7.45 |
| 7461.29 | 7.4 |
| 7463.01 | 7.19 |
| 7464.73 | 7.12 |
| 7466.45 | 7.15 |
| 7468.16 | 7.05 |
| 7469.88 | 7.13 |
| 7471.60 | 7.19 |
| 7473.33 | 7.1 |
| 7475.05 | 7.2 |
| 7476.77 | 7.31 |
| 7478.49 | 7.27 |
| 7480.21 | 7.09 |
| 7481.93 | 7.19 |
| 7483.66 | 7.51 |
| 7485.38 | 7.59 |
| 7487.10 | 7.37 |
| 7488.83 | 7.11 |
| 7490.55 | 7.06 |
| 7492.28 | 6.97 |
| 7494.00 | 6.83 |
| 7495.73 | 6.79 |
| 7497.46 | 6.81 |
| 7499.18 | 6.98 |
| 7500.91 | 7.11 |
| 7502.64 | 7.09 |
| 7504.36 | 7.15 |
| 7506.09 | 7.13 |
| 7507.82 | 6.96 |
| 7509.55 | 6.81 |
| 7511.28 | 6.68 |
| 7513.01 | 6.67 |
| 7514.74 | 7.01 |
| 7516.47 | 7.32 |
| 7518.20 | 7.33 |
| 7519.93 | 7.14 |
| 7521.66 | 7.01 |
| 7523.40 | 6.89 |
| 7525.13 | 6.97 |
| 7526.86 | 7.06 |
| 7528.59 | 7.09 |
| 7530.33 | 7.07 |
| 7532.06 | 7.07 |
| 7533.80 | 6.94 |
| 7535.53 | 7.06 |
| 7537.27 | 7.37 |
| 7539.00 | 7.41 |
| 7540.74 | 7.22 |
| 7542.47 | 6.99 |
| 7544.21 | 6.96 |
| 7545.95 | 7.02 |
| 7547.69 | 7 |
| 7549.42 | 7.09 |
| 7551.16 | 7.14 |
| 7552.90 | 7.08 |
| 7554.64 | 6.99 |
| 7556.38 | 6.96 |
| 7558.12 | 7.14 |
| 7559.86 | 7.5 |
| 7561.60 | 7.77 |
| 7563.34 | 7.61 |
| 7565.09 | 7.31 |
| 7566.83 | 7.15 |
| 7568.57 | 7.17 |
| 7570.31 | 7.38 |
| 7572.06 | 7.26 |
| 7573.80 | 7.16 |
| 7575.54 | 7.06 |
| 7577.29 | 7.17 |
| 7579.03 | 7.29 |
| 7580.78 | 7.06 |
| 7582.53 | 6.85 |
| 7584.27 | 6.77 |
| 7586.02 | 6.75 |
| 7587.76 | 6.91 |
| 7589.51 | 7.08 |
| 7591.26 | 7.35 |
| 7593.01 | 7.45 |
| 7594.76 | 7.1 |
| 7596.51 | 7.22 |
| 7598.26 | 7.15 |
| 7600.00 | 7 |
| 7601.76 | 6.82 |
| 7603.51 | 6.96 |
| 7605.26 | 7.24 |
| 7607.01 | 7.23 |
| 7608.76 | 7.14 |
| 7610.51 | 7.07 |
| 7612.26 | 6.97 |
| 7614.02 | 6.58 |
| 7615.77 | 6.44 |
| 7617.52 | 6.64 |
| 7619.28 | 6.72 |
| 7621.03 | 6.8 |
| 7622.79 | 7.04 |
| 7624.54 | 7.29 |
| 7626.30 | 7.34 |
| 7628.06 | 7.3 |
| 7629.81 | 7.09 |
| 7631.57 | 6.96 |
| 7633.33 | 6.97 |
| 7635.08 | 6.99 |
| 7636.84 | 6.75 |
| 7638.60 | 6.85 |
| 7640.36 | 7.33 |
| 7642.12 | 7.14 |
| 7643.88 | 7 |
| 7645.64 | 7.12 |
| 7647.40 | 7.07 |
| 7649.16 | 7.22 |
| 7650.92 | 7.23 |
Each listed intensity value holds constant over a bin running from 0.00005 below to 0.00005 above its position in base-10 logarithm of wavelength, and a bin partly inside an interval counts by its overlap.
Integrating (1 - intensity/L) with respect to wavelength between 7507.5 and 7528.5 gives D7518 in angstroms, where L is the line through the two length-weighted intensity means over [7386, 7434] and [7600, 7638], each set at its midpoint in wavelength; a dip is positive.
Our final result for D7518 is 0.3 angstroms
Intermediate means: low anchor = 7.21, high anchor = 6.97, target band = 6.99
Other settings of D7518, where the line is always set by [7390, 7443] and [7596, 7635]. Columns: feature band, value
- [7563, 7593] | -0.40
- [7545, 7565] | -0.40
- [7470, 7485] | -0.16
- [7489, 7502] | 0.35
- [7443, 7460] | -0.20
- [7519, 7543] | 0.02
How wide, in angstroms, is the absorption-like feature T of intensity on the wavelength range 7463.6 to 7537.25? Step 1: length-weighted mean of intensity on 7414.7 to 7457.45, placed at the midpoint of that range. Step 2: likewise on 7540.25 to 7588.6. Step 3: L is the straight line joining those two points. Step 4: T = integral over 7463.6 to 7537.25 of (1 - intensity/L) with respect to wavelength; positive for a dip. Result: 1.3 angstroms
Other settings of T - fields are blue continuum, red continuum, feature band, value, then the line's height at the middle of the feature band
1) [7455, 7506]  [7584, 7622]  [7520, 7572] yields -0.7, 7.06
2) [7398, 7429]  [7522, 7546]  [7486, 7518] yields 0.5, 7.1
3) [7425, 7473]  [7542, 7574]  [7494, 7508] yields 0.5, 7.24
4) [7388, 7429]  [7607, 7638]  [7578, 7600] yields -0.3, 6.99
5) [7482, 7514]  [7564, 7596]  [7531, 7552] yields -0.1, 7.09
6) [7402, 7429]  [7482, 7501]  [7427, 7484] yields -1.2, 7.13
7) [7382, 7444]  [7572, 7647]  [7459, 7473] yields 0.0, 7.2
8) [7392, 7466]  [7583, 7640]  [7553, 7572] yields -0.6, 7.07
